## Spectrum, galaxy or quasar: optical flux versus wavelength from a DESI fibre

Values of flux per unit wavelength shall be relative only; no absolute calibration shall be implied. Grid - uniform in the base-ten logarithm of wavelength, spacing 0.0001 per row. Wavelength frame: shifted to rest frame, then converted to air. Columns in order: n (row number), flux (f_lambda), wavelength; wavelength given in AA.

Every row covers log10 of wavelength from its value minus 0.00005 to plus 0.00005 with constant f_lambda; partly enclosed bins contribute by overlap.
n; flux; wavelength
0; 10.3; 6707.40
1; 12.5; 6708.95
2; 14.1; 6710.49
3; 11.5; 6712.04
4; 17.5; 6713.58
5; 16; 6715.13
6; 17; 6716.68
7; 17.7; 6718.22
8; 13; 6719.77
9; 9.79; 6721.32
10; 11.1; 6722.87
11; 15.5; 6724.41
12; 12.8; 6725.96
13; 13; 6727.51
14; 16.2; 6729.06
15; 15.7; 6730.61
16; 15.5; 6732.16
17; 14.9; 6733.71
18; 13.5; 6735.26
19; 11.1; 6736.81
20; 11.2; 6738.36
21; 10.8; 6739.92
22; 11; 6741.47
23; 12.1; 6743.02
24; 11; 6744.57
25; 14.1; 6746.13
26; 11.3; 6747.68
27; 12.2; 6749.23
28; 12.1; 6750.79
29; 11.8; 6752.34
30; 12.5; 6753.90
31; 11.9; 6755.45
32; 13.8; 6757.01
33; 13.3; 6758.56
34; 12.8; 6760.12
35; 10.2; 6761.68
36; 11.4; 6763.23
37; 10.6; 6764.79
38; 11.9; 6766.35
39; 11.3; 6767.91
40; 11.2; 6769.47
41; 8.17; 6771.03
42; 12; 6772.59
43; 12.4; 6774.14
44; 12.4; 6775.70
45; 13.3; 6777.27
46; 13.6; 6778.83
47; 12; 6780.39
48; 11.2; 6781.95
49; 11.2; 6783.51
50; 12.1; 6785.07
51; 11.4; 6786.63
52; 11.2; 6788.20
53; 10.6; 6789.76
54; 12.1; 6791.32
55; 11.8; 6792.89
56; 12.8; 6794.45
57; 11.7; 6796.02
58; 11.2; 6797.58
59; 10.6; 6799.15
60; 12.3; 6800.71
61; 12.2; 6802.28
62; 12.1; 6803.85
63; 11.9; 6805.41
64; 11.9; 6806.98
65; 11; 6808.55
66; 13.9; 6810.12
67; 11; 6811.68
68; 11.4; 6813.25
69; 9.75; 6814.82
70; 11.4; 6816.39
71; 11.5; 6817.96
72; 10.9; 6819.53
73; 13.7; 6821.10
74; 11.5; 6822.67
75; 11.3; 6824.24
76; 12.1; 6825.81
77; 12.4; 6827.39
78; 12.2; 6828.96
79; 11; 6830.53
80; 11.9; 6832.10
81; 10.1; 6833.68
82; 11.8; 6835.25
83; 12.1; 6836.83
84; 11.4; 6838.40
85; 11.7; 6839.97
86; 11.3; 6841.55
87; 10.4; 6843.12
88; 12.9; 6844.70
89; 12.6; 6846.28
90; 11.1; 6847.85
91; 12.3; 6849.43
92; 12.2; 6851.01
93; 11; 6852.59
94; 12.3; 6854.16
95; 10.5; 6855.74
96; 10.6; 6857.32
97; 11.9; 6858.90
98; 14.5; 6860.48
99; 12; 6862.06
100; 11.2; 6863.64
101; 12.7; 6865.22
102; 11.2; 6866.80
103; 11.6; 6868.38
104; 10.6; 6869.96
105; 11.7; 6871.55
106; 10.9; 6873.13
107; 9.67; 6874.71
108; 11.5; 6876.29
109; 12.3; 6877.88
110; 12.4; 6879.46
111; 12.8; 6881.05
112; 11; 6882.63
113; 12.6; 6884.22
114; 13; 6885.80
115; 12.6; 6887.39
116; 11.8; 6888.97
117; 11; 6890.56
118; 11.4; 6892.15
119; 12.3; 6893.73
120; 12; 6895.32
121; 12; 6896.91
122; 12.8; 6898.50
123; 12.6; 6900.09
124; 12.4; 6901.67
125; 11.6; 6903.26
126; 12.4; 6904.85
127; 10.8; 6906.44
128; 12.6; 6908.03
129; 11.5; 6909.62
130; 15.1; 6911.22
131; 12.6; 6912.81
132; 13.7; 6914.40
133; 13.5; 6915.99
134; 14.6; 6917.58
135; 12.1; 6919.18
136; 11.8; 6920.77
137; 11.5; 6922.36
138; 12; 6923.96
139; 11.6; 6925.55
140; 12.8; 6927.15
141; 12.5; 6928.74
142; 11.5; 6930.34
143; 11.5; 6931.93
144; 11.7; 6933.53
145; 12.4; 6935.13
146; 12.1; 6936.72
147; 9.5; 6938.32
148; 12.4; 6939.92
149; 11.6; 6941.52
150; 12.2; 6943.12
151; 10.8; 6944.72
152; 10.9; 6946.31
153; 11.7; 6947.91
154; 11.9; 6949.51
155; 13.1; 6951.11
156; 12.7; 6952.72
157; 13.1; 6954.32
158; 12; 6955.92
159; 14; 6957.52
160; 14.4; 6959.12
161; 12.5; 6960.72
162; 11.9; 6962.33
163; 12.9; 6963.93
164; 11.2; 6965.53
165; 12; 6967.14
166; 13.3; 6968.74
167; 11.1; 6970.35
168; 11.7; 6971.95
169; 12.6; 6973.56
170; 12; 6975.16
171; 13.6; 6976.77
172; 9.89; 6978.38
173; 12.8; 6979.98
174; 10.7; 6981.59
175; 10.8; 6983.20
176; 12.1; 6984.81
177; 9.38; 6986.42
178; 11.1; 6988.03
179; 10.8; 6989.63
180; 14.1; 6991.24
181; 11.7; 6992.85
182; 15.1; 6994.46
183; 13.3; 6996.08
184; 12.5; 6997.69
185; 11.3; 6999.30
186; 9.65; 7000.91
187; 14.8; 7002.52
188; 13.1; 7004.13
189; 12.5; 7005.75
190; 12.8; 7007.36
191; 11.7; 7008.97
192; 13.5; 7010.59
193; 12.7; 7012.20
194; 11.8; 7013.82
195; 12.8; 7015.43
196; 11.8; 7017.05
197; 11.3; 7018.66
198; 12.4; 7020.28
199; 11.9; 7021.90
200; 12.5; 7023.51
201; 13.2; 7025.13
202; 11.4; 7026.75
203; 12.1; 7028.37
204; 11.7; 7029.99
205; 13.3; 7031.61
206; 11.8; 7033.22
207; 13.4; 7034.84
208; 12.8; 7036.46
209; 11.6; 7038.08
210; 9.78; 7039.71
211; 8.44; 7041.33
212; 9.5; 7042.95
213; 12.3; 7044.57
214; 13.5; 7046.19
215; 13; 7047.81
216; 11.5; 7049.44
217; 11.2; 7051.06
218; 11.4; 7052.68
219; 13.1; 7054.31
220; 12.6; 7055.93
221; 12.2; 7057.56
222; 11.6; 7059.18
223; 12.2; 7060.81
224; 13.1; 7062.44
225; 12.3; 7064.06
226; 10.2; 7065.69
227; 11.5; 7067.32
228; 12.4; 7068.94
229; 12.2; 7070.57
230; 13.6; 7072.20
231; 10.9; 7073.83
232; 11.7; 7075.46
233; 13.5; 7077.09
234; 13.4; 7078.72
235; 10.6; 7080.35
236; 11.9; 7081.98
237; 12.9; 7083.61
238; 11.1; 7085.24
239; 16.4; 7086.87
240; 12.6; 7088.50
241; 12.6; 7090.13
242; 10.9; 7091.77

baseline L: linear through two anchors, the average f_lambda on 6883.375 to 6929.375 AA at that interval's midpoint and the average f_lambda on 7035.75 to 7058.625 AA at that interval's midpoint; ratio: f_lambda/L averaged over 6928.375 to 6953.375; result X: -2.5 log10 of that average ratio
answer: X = 0.04 mag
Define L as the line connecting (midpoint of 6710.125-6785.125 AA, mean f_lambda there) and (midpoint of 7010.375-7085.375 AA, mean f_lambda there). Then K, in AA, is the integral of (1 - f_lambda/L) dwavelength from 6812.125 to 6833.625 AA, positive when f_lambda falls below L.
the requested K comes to 1.7 AA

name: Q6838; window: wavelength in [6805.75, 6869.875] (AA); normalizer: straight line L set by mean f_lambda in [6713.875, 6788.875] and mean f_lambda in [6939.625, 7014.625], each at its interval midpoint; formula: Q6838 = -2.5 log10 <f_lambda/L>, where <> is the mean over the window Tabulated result 0.07 mag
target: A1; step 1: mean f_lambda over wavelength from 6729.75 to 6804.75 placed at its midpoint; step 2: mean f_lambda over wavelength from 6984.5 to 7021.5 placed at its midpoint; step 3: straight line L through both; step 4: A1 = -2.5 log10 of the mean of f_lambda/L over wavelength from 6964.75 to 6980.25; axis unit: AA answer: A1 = 0.02 mag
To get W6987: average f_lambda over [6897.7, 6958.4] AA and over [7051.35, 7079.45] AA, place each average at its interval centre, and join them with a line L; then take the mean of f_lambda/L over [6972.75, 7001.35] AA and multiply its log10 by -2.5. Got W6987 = 0.03 mag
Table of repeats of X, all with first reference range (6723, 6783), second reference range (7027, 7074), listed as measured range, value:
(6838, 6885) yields 0.05 mag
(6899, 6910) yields 0.01 mag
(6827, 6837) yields 0.06 mag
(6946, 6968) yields -0.04 mag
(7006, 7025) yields -0.03 mag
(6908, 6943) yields -0.02 mag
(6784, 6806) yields 0.06 mag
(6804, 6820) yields 0.07 mag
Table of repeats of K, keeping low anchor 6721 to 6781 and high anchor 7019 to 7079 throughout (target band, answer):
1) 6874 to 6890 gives 0.32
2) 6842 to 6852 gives 0.30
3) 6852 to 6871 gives 0.86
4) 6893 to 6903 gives -0.10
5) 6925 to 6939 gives 0.46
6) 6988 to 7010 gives -0.81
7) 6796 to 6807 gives 0.51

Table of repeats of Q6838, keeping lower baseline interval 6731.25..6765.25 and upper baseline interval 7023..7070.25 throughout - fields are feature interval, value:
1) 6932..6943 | 0.04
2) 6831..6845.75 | 0.06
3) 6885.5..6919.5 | -0.03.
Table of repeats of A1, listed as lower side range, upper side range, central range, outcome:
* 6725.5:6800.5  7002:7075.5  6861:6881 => 0.05 mag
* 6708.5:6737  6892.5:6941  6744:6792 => 0.16 mag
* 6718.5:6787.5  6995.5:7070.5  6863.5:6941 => 0.01 mag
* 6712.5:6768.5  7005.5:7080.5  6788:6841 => 0.10 mag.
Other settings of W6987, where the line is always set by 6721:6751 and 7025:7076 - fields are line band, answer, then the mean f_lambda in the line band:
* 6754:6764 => 0.041 mag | 12.3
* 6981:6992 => 0.075 mag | 11.3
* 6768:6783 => 0.081 mag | 11.8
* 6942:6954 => 0.023 mag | 11.9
